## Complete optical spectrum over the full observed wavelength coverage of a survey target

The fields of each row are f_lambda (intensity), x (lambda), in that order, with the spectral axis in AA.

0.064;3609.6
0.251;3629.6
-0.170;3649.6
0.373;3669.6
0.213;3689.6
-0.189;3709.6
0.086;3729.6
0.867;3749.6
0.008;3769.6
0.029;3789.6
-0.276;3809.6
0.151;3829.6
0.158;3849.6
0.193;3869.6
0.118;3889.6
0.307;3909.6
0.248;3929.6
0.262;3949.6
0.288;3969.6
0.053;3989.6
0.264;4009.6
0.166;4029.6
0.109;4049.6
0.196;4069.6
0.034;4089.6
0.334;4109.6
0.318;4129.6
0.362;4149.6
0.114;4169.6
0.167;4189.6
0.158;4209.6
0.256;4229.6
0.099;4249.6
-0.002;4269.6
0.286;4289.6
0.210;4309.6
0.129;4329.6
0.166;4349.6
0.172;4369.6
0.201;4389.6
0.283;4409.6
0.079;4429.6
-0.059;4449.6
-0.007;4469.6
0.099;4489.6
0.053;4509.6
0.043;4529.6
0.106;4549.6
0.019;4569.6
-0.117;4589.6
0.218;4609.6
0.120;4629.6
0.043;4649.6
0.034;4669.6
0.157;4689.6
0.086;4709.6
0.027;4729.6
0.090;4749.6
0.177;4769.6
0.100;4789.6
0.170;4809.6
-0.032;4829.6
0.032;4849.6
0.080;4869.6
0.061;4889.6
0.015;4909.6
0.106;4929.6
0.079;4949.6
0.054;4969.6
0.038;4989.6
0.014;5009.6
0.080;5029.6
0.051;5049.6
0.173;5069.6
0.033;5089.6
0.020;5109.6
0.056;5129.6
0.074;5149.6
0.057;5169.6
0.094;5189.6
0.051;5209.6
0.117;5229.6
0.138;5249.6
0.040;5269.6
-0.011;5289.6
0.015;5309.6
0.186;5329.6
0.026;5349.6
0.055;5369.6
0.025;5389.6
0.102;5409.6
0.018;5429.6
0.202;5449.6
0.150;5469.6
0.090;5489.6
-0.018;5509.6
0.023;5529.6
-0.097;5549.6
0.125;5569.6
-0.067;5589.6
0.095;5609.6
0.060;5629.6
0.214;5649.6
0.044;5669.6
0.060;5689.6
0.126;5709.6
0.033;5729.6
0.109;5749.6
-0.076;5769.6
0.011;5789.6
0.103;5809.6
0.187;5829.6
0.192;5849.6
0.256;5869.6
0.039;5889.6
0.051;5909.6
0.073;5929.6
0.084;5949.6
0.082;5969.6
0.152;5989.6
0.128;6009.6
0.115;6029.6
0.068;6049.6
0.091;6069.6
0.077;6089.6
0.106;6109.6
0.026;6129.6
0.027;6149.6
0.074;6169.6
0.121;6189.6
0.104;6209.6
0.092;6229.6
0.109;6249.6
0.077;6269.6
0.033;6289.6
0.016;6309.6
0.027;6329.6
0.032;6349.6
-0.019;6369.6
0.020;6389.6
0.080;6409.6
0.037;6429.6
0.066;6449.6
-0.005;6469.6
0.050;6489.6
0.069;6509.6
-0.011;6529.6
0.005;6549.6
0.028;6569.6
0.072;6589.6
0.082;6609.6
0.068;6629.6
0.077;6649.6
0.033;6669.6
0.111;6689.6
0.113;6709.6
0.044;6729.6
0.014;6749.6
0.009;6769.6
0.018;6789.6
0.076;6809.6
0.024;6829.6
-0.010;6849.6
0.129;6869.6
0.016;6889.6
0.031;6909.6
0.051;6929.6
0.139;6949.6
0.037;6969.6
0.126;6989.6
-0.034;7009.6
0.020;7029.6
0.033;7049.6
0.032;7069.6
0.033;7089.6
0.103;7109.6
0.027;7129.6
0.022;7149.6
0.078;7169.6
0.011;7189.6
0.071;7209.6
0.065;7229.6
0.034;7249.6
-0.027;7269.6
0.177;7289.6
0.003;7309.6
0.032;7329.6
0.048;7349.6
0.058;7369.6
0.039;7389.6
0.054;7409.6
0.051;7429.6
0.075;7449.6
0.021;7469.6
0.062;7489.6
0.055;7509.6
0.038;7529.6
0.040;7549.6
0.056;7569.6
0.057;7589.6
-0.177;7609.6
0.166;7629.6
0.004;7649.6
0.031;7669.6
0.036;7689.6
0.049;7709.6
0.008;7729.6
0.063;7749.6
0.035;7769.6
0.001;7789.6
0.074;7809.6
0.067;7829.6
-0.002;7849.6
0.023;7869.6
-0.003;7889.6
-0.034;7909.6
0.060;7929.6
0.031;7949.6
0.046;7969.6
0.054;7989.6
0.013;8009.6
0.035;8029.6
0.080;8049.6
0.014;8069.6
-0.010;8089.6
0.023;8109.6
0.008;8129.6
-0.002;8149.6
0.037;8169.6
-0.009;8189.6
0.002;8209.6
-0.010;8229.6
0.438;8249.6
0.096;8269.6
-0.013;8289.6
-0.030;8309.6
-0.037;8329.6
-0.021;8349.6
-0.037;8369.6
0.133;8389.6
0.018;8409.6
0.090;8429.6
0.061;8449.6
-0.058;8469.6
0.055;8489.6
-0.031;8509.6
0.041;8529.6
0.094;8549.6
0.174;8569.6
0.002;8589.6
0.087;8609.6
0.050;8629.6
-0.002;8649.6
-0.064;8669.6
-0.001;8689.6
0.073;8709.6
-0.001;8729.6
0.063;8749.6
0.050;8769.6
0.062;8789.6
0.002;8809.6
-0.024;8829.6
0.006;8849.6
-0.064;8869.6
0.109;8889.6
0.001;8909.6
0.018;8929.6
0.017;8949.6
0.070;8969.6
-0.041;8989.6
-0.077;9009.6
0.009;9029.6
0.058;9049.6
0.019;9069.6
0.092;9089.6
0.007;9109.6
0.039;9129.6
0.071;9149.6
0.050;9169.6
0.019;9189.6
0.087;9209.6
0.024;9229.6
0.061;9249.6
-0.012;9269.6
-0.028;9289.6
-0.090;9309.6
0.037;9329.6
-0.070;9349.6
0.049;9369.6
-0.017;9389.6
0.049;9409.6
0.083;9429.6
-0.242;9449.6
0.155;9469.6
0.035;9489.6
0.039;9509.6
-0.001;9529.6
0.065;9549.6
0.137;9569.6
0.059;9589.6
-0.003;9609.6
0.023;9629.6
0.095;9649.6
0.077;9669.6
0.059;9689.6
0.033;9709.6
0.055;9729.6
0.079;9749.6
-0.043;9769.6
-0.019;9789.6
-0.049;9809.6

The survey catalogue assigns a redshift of 1.21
